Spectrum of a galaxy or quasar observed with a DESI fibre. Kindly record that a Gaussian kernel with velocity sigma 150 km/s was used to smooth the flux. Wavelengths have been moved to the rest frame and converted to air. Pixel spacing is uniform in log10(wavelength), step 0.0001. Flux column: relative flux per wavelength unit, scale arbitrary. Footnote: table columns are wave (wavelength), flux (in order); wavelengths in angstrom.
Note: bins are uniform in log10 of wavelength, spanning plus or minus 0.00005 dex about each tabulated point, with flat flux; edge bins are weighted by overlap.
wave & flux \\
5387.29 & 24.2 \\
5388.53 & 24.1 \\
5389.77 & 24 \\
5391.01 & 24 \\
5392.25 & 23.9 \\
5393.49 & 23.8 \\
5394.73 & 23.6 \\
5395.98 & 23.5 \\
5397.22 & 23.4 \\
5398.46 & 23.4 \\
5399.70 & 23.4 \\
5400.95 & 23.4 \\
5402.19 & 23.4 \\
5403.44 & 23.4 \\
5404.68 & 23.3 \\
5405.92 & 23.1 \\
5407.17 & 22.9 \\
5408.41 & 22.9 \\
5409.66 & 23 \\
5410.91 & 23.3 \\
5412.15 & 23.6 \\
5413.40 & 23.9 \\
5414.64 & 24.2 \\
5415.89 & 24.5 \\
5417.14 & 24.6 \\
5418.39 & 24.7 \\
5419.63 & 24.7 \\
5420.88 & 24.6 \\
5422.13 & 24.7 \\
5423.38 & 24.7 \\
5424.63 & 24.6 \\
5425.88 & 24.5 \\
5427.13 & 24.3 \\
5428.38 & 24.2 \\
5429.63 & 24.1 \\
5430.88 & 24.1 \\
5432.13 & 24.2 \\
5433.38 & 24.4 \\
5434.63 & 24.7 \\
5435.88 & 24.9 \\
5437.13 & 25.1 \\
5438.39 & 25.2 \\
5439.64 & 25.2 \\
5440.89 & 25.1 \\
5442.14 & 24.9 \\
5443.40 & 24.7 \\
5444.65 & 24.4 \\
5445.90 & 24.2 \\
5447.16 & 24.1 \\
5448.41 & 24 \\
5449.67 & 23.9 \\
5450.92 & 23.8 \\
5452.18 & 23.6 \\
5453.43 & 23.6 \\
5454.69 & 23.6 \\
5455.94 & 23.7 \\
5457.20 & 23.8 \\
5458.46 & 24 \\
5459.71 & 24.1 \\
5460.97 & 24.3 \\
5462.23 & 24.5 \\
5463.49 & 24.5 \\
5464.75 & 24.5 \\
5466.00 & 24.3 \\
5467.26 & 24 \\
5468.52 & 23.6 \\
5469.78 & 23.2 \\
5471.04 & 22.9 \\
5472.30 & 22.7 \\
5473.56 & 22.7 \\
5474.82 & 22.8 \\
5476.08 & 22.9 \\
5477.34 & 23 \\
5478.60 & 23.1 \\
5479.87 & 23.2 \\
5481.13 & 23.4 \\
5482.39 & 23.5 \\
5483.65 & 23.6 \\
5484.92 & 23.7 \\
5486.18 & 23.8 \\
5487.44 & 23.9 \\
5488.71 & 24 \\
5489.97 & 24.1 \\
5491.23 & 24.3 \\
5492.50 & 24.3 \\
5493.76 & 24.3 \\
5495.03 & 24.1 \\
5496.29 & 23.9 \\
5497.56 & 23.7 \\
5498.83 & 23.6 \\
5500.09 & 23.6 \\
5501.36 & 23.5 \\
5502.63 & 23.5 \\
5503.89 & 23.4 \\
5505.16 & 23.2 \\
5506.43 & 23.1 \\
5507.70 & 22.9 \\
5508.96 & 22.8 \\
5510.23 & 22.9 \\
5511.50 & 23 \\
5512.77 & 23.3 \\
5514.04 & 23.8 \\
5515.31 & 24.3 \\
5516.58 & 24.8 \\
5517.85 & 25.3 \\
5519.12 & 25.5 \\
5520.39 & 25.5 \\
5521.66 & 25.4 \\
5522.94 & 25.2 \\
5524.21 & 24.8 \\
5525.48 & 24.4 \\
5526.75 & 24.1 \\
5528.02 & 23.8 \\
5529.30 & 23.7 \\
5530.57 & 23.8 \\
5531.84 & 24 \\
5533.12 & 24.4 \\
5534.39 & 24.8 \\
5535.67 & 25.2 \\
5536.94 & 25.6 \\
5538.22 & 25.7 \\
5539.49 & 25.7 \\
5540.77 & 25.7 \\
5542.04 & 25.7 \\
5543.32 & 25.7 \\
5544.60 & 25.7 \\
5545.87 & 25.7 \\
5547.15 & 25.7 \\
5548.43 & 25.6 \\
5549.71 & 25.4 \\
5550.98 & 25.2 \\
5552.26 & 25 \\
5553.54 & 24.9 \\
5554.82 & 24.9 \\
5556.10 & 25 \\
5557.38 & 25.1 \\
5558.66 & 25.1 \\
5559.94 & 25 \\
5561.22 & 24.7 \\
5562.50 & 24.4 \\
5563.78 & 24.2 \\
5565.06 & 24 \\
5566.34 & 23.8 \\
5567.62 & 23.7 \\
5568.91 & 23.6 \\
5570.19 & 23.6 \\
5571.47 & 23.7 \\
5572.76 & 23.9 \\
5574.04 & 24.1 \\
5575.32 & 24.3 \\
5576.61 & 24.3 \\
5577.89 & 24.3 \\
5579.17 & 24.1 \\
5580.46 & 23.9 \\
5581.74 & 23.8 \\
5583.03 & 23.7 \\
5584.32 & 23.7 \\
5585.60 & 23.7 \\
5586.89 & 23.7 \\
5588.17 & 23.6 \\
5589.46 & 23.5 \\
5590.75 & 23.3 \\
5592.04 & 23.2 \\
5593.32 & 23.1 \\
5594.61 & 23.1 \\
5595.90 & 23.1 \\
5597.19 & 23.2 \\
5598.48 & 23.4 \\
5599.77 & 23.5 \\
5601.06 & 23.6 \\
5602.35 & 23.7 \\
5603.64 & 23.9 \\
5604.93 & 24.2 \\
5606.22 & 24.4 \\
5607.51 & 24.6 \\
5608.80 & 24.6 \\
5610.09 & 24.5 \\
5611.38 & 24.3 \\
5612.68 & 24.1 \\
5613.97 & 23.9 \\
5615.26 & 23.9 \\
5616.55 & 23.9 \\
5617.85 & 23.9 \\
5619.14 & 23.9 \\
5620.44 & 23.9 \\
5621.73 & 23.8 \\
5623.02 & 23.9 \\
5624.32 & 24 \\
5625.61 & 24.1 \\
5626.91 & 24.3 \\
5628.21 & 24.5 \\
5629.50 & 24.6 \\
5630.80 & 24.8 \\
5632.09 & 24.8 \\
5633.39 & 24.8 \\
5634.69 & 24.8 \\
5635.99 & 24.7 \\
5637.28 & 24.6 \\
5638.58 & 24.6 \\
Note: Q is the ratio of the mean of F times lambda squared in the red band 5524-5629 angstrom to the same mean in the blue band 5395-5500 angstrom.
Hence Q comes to 1.06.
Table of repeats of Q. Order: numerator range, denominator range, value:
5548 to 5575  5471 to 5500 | 1.07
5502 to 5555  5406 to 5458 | 1.05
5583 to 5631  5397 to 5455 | 1.06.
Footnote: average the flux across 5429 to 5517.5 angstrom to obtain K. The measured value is 23.9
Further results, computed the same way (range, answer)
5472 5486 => 23.2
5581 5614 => 23.7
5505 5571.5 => 24.6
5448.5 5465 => 24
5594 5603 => 23.4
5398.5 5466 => 24.1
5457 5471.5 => 24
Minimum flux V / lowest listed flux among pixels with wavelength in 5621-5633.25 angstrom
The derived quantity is 23.8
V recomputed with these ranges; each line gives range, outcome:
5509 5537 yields 22.9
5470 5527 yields 22.7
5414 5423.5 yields 24.2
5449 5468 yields 23.6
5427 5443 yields 24.1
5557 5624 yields 23.1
